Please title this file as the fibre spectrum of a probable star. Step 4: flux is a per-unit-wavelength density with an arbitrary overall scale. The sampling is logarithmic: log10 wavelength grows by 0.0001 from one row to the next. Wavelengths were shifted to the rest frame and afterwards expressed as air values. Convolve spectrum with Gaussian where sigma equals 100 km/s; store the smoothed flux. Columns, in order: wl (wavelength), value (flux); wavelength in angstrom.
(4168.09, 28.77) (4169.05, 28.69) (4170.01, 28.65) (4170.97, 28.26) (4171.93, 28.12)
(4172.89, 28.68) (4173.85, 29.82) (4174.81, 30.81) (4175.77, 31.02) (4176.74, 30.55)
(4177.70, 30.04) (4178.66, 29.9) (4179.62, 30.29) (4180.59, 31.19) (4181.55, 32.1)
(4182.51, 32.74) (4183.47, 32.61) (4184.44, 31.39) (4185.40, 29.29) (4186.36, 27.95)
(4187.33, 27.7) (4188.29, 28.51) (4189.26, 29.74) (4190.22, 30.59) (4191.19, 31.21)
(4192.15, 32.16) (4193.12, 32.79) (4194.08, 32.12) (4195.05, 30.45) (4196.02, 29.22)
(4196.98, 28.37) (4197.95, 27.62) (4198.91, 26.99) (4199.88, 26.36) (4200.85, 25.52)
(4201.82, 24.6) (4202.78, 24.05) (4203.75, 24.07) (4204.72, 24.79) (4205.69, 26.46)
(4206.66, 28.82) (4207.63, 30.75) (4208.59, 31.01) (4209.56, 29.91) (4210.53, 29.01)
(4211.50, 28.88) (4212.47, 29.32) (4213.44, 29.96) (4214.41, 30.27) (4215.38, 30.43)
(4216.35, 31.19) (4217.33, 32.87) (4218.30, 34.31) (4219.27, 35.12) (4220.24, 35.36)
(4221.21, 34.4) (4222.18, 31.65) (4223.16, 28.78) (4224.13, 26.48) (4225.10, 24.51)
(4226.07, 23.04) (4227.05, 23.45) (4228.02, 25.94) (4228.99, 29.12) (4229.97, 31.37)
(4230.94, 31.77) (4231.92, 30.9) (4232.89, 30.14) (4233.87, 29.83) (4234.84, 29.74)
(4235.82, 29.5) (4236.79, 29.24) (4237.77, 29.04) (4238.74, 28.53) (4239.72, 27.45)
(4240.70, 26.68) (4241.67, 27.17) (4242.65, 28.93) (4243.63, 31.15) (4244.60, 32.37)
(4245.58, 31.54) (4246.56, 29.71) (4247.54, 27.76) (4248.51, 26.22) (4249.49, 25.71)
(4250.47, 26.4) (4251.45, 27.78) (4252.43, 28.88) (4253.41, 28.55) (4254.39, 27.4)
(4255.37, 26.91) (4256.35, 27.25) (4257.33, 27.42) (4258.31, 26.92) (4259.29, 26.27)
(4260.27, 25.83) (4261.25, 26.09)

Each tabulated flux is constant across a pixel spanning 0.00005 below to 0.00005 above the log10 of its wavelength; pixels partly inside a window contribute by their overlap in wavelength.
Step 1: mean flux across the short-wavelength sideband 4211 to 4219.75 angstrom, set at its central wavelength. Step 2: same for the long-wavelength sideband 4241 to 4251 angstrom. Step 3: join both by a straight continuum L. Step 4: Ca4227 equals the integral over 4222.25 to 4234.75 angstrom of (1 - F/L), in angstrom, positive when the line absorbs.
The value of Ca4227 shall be 0.85 angstrom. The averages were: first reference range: 31.3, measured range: 28.1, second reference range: 28.7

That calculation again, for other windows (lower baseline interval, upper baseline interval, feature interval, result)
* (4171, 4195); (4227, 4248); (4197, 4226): 0.8 angstrom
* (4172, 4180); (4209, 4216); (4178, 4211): 0.8 angstrom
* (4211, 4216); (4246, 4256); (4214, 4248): -1.1 angstrom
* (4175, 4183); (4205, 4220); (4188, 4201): 0.5 angstrom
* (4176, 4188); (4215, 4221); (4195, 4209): 2.1 angstrom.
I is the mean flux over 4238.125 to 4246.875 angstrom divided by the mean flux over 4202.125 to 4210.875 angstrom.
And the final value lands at 1.1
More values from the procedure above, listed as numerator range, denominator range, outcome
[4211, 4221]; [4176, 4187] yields 1.04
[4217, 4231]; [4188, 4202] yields 1.02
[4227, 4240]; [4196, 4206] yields 1.12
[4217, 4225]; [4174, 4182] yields 1.04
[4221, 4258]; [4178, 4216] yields 0.97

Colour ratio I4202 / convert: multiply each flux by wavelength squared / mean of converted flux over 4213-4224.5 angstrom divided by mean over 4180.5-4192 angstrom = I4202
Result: 1.1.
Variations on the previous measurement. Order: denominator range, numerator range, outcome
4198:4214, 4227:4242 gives 1.06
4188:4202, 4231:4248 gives 1.03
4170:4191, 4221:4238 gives 0.98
